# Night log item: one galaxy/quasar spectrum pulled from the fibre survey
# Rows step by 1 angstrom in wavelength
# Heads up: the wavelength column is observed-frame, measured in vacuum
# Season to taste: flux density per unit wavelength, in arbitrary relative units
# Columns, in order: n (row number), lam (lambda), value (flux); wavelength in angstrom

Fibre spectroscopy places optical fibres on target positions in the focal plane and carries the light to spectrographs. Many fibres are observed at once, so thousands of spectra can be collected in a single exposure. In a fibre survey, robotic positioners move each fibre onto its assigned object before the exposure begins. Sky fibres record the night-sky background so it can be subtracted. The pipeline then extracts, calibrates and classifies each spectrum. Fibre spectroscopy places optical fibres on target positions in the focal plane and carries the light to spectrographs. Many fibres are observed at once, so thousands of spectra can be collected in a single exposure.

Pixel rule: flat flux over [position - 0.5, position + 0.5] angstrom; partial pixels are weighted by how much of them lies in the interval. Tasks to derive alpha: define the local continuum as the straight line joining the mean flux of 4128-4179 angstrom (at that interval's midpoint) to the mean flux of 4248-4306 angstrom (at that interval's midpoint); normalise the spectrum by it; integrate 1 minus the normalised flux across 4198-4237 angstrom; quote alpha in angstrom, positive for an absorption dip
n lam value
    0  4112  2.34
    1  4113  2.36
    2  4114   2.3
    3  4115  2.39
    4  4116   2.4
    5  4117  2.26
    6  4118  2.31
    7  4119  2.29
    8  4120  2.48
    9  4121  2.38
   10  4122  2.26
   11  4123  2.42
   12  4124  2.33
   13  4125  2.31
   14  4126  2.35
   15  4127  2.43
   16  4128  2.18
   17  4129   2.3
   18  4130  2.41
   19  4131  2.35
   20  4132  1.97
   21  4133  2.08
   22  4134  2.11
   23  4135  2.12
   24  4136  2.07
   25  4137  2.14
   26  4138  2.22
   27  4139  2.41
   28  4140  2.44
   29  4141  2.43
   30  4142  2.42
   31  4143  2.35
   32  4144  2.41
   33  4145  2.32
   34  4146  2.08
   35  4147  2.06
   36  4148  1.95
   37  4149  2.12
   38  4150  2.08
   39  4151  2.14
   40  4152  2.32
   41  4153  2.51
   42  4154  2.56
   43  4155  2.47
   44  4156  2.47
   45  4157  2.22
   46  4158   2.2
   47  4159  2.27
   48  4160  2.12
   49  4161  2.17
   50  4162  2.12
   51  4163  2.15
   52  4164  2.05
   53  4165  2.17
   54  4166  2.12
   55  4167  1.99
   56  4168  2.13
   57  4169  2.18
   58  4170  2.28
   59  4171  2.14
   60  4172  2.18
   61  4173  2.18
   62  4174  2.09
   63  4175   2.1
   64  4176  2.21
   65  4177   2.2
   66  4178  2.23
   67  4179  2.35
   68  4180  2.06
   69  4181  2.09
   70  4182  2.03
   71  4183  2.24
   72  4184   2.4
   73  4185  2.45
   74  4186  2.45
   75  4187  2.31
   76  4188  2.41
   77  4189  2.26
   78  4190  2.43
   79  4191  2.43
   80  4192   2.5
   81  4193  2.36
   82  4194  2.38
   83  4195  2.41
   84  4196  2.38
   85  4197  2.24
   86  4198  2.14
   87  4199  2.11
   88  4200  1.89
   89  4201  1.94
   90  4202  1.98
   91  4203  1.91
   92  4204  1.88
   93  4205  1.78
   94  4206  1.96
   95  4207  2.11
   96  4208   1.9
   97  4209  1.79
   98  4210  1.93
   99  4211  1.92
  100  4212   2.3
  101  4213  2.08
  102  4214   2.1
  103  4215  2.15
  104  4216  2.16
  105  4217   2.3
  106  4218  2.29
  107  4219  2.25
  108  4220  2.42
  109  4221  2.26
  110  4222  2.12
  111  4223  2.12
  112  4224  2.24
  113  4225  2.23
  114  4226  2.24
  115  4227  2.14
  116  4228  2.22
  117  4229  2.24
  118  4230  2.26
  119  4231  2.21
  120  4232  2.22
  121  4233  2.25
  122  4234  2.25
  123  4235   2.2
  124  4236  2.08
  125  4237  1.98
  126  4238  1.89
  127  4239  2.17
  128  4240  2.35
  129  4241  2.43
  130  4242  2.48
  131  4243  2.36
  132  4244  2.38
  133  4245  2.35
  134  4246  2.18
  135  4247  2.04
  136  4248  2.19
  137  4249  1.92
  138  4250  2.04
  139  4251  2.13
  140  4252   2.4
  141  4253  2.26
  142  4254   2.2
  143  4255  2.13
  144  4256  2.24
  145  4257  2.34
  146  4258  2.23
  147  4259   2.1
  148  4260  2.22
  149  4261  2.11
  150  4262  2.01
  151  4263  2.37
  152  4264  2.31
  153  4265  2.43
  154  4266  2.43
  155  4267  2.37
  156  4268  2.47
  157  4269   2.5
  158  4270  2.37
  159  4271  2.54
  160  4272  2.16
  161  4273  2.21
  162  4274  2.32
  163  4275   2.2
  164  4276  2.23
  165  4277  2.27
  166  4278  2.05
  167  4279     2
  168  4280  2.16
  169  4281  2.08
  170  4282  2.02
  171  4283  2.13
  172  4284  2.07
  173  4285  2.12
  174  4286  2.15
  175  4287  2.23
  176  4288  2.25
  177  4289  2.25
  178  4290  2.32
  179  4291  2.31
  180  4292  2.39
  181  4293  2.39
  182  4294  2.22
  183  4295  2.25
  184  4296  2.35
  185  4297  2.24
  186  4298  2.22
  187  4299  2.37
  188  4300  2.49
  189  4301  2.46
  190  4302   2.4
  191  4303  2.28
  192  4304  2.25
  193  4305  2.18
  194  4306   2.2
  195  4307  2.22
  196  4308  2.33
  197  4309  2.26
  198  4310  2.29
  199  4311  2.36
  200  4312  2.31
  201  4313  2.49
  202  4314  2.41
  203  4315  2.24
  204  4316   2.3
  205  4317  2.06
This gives 2.1 angstrom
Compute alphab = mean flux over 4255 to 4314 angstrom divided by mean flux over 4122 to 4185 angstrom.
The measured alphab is 1.02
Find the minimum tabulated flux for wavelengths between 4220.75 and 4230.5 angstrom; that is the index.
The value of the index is 2.12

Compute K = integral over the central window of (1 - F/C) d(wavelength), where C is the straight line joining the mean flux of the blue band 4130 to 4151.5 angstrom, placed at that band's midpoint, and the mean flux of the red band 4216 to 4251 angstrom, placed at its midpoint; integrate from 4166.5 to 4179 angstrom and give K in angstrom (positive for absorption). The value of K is 0.2 angstrom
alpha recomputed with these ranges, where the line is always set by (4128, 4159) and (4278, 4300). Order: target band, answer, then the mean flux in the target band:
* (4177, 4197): -0.66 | 2.32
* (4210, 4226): 0.34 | 2.19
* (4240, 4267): -0.23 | 2.25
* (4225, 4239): 0.39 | 2.17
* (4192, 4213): 1.54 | 2.08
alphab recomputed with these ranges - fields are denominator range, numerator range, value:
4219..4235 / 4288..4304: 1.04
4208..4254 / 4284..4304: 1.05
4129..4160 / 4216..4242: 0.98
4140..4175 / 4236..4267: 1.00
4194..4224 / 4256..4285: 1.06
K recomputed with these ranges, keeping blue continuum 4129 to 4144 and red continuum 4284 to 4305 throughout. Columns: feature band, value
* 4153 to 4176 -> 0.59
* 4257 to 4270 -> -0.10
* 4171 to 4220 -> 2.07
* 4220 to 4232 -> 0.31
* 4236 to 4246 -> 0.12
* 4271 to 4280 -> 0.34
